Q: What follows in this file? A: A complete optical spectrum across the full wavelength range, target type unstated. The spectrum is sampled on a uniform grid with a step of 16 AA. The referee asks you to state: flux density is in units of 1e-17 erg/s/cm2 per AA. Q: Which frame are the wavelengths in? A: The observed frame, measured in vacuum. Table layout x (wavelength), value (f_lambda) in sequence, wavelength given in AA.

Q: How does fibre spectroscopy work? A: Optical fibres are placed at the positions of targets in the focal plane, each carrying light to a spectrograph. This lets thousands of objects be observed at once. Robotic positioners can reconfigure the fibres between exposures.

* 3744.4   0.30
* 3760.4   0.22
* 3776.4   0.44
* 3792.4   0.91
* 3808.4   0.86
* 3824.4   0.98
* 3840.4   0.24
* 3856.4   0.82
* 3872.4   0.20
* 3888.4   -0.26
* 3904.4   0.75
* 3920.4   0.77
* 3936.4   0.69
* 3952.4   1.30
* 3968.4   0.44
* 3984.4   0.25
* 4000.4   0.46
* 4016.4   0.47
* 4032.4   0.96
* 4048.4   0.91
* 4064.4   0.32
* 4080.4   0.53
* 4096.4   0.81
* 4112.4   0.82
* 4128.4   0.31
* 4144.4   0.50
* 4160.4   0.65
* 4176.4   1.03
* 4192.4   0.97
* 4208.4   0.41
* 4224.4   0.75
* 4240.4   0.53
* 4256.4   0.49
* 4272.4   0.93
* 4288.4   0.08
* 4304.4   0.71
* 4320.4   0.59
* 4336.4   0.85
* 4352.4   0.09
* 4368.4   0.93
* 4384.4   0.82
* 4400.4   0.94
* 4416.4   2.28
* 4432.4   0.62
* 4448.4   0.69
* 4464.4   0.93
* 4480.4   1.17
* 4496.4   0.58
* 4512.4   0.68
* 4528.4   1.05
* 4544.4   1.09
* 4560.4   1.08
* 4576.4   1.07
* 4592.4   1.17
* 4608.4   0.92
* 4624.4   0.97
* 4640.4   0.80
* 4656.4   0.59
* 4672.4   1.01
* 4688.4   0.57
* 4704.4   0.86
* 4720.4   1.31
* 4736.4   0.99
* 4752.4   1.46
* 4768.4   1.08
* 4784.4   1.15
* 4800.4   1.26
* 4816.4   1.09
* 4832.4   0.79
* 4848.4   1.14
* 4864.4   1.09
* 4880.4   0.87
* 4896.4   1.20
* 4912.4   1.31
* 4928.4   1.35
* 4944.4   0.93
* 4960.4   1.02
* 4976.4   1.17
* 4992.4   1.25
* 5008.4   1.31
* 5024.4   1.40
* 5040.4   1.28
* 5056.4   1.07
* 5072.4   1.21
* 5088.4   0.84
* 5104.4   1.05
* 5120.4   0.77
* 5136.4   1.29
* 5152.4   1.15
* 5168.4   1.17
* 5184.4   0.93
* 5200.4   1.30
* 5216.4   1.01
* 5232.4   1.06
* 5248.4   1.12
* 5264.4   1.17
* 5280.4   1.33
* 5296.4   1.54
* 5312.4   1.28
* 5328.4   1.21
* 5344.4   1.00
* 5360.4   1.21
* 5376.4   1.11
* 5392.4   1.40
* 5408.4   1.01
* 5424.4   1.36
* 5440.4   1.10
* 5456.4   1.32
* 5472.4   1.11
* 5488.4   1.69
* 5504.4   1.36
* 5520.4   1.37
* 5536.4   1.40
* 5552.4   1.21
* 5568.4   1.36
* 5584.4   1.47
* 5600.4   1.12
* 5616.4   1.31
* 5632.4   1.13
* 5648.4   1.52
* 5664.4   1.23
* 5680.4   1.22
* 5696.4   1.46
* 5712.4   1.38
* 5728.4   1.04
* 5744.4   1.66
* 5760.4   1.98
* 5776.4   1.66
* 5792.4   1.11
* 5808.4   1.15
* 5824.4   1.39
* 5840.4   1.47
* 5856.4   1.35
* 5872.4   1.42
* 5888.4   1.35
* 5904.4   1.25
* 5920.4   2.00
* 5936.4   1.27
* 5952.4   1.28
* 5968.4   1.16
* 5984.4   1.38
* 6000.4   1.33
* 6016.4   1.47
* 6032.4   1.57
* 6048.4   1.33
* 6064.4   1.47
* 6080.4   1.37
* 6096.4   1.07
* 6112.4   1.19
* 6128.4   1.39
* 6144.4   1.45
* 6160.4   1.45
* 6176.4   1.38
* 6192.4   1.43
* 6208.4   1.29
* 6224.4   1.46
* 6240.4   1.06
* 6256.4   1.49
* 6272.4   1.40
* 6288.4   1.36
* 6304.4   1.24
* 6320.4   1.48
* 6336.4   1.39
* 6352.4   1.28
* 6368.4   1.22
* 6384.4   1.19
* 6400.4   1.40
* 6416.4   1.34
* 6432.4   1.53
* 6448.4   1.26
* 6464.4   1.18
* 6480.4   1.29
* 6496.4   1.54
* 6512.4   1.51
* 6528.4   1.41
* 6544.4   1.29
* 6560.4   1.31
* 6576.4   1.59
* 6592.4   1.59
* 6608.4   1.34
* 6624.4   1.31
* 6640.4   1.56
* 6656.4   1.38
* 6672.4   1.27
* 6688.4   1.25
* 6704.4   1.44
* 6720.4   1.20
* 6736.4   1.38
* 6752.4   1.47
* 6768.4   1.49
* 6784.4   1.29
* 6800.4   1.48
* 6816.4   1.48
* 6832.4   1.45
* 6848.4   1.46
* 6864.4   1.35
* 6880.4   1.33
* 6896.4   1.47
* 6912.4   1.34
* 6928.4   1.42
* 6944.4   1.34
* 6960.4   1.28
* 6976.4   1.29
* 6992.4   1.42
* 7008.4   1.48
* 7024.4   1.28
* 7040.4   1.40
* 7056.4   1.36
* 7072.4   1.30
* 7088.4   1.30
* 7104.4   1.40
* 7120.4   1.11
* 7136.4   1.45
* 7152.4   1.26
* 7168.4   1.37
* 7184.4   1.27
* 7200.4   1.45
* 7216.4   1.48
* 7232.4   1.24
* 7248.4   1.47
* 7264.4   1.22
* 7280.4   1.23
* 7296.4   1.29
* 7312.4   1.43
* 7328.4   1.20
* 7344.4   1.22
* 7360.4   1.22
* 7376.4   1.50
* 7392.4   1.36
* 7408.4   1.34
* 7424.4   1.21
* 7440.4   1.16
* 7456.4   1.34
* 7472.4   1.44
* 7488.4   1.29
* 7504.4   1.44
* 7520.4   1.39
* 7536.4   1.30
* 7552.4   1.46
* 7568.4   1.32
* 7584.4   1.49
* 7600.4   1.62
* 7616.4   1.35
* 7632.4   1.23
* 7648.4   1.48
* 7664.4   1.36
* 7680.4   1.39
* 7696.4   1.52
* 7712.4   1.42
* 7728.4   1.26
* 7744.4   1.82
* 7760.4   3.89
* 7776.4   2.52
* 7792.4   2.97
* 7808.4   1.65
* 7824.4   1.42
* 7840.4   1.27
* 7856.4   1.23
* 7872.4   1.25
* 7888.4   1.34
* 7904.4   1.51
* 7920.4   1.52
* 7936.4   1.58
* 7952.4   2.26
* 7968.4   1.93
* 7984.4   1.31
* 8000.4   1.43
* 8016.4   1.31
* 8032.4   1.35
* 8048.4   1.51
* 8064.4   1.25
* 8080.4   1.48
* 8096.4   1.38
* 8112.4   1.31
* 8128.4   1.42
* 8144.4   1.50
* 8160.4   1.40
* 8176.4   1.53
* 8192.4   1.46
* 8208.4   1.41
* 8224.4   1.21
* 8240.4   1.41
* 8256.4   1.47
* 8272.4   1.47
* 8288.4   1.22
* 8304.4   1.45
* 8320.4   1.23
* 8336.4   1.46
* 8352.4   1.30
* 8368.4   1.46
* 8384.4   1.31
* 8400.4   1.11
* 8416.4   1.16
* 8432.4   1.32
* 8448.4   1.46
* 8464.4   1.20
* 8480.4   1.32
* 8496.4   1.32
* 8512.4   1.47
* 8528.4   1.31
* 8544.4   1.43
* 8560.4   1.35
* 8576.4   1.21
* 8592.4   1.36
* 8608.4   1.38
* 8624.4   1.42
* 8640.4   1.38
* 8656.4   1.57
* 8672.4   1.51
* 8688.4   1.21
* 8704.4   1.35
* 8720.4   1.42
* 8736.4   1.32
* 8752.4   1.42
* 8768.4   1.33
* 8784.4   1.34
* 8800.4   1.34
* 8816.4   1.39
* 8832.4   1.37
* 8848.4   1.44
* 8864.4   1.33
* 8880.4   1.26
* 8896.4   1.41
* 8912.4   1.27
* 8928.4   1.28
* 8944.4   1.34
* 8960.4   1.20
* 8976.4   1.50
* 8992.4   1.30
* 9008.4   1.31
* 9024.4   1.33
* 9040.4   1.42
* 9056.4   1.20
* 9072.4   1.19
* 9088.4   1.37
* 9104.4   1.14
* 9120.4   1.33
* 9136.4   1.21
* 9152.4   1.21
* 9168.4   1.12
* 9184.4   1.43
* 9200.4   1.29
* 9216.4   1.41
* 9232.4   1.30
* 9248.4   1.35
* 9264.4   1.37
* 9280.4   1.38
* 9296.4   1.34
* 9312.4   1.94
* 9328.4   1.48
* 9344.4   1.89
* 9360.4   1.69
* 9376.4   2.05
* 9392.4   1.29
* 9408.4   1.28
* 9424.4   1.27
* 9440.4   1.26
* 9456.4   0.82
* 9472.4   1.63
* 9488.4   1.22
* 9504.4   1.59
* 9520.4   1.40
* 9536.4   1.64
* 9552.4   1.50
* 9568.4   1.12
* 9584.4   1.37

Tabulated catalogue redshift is 0.183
